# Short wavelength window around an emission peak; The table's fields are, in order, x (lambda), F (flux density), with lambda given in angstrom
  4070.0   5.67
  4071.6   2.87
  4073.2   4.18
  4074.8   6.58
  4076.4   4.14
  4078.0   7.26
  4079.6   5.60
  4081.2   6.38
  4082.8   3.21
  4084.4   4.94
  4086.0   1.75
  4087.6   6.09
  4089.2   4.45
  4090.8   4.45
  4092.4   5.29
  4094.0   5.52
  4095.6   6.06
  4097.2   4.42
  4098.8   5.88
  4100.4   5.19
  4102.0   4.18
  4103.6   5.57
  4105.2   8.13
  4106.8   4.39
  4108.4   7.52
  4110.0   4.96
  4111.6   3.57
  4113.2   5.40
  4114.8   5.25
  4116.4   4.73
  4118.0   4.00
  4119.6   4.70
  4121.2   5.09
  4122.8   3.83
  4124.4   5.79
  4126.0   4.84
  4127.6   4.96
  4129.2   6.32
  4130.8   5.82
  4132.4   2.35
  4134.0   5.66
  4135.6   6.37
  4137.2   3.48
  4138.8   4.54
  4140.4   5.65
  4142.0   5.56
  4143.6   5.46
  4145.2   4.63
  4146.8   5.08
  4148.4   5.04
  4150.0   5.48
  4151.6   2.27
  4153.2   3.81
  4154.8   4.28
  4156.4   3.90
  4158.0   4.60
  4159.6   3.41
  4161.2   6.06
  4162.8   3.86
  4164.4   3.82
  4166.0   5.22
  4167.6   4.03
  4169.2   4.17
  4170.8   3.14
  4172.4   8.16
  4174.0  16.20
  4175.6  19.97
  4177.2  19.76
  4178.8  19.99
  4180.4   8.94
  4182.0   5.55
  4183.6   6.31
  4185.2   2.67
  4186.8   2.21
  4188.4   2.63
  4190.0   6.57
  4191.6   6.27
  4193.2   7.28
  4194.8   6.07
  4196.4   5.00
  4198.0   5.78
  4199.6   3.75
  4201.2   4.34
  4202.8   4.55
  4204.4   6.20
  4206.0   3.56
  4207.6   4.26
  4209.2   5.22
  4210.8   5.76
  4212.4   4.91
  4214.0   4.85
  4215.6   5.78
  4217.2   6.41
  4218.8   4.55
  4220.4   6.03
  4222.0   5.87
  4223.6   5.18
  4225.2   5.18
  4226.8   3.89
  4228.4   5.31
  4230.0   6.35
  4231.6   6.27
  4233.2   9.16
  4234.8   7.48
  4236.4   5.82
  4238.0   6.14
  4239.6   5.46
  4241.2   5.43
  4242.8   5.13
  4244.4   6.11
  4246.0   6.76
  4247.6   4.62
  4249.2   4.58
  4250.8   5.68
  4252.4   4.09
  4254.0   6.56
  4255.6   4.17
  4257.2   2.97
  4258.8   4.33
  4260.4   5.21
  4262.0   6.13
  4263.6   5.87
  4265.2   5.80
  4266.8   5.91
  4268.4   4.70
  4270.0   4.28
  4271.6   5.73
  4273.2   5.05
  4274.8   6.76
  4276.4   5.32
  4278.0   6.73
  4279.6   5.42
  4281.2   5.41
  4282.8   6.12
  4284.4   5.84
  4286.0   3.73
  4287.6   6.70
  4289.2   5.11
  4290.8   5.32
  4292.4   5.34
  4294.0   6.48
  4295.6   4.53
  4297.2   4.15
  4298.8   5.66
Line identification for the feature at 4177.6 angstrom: [O II] 3727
